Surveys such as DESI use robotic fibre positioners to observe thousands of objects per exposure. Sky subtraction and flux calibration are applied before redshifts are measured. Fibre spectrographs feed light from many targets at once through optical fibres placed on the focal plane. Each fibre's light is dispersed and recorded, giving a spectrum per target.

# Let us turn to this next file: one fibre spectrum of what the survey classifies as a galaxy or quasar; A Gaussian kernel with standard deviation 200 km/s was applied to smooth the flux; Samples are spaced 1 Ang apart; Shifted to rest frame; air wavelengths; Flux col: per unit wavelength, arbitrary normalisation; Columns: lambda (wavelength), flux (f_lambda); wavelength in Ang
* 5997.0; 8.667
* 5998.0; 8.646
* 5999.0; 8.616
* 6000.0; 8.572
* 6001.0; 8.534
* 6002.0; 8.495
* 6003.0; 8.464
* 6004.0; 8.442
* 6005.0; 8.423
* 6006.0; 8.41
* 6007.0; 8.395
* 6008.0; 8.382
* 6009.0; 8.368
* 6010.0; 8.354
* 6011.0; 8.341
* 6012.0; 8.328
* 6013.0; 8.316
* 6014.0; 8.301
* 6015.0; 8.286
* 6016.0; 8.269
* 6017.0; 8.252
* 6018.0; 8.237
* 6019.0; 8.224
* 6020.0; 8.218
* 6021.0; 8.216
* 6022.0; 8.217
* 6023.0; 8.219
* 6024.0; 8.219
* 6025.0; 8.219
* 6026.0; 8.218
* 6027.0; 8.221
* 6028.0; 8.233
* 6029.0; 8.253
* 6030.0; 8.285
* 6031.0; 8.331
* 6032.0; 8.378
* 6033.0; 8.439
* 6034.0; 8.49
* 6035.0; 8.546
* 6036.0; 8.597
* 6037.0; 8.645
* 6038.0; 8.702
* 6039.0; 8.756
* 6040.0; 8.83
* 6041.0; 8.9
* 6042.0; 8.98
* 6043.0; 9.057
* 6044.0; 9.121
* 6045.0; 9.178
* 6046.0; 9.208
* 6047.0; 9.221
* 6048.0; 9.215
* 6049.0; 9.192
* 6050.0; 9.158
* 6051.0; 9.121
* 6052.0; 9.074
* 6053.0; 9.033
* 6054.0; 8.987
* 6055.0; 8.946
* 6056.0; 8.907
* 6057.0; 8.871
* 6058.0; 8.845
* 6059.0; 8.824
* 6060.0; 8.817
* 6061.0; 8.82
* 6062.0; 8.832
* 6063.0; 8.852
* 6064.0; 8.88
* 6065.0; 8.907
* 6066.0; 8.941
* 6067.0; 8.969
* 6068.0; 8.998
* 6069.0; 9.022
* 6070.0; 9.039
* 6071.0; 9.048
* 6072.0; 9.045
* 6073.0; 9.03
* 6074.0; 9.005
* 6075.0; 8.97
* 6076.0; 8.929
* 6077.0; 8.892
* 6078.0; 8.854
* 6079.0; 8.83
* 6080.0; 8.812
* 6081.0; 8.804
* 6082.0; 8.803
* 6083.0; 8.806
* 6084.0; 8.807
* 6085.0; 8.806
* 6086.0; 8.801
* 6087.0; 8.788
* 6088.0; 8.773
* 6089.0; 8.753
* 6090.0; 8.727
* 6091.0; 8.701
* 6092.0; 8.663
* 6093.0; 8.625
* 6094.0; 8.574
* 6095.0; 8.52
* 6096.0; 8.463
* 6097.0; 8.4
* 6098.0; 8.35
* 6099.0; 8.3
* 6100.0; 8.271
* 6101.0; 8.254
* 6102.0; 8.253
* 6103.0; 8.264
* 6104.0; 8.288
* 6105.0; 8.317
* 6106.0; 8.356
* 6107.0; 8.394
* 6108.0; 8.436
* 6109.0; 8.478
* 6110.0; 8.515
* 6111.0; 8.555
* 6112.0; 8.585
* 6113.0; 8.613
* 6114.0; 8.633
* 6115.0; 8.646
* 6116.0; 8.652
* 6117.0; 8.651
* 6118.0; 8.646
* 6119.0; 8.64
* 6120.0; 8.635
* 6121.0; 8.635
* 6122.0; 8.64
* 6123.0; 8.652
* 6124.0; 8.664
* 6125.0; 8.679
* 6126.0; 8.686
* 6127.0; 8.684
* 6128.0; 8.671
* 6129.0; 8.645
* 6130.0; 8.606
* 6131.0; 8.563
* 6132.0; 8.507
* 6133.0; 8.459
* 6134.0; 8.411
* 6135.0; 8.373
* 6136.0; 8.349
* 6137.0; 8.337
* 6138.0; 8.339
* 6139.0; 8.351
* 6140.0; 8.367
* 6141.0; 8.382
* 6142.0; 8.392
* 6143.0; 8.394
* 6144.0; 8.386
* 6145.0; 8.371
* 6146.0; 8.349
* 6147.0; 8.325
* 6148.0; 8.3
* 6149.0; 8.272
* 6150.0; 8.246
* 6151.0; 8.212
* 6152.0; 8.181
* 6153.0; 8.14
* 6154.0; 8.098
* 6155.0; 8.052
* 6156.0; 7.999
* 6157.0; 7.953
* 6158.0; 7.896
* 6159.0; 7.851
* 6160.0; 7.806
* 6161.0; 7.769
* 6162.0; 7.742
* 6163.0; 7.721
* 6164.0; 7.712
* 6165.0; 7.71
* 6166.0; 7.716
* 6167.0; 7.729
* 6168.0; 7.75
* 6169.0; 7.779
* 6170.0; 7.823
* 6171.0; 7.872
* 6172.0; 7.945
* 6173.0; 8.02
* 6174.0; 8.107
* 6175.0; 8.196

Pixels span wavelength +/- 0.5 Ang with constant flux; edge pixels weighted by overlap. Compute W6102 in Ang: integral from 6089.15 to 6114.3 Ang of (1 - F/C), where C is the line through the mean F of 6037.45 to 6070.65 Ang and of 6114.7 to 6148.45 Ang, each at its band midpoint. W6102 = 0.7 Ang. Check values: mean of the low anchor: 8.98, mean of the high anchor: 8.51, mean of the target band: 8.46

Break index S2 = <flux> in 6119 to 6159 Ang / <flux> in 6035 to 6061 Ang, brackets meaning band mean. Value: 0.9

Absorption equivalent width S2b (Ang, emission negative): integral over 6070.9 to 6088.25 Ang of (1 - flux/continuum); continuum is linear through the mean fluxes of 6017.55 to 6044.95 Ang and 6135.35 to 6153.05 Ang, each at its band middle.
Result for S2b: -1.0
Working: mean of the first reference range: 8.48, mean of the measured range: 8.88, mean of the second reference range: 8.32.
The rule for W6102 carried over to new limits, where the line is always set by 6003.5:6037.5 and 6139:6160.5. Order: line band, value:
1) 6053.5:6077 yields -1.8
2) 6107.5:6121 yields -0.6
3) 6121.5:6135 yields -0.6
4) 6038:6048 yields -0.9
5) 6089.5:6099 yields -0.3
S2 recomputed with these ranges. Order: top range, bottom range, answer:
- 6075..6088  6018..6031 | 1.07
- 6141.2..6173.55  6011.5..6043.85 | 0.95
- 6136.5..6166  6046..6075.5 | 0.90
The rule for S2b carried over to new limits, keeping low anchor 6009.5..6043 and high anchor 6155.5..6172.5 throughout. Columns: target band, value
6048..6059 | -1.0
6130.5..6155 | -1.3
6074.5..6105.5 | -1.9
